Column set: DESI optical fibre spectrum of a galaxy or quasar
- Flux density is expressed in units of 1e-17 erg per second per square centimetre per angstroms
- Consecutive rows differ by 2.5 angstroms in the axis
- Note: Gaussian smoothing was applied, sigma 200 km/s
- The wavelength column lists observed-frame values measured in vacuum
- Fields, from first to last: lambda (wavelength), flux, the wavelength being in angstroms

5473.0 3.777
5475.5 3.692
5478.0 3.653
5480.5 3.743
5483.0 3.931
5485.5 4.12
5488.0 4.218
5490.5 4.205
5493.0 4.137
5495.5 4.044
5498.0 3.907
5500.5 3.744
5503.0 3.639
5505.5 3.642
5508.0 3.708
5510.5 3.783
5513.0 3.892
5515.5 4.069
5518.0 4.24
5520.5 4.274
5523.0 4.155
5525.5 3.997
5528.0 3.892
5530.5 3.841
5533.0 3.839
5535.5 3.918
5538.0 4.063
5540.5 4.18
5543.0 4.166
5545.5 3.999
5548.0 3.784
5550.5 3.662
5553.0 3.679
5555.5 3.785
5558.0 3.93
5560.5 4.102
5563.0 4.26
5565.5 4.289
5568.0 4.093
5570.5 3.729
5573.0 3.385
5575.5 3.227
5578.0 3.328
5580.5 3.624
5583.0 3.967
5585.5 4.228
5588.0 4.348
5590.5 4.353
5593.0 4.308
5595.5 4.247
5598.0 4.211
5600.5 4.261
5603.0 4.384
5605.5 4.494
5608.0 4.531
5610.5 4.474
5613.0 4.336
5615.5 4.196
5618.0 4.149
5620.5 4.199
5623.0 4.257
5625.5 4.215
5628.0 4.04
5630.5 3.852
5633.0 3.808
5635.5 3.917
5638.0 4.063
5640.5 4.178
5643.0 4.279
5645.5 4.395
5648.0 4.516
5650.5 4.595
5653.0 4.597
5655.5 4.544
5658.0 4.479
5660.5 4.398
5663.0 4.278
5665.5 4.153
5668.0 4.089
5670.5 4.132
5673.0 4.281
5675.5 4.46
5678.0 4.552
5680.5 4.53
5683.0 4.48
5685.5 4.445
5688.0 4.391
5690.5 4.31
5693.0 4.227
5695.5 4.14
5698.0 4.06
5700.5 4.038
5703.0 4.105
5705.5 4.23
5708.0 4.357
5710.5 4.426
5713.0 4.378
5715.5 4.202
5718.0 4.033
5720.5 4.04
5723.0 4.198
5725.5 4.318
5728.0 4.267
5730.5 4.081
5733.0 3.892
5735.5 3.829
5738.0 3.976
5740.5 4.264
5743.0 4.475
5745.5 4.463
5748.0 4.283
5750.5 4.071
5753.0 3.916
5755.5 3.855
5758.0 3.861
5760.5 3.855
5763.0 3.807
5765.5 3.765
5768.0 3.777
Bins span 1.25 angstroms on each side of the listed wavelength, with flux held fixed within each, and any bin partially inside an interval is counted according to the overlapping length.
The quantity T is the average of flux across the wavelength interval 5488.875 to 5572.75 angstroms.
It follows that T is 3.95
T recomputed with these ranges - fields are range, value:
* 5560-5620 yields 4.11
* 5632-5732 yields 4.27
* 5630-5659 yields 4.28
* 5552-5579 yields 3.81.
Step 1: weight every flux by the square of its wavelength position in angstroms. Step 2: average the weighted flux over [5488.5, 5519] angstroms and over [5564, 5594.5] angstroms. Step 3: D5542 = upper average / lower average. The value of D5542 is 1.03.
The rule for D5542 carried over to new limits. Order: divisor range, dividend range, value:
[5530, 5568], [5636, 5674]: 1.13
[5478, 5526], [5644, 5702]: 1.17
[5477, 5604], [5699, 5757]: 1.12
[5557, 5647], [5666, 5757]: 1.07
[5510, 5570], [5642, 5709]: 1.14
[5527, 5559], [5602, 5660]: 1.13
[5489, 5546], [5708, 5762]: 1.12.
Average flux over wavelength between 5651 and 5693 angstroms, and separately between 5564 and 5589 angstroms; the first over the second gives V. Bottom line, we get 1.15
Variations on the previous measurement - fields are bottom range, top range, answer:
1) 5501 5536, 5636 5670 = 1.11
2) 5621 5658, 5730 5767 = 0.95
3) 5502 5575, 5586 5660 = 1.09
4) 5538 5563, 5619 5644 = 1.03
